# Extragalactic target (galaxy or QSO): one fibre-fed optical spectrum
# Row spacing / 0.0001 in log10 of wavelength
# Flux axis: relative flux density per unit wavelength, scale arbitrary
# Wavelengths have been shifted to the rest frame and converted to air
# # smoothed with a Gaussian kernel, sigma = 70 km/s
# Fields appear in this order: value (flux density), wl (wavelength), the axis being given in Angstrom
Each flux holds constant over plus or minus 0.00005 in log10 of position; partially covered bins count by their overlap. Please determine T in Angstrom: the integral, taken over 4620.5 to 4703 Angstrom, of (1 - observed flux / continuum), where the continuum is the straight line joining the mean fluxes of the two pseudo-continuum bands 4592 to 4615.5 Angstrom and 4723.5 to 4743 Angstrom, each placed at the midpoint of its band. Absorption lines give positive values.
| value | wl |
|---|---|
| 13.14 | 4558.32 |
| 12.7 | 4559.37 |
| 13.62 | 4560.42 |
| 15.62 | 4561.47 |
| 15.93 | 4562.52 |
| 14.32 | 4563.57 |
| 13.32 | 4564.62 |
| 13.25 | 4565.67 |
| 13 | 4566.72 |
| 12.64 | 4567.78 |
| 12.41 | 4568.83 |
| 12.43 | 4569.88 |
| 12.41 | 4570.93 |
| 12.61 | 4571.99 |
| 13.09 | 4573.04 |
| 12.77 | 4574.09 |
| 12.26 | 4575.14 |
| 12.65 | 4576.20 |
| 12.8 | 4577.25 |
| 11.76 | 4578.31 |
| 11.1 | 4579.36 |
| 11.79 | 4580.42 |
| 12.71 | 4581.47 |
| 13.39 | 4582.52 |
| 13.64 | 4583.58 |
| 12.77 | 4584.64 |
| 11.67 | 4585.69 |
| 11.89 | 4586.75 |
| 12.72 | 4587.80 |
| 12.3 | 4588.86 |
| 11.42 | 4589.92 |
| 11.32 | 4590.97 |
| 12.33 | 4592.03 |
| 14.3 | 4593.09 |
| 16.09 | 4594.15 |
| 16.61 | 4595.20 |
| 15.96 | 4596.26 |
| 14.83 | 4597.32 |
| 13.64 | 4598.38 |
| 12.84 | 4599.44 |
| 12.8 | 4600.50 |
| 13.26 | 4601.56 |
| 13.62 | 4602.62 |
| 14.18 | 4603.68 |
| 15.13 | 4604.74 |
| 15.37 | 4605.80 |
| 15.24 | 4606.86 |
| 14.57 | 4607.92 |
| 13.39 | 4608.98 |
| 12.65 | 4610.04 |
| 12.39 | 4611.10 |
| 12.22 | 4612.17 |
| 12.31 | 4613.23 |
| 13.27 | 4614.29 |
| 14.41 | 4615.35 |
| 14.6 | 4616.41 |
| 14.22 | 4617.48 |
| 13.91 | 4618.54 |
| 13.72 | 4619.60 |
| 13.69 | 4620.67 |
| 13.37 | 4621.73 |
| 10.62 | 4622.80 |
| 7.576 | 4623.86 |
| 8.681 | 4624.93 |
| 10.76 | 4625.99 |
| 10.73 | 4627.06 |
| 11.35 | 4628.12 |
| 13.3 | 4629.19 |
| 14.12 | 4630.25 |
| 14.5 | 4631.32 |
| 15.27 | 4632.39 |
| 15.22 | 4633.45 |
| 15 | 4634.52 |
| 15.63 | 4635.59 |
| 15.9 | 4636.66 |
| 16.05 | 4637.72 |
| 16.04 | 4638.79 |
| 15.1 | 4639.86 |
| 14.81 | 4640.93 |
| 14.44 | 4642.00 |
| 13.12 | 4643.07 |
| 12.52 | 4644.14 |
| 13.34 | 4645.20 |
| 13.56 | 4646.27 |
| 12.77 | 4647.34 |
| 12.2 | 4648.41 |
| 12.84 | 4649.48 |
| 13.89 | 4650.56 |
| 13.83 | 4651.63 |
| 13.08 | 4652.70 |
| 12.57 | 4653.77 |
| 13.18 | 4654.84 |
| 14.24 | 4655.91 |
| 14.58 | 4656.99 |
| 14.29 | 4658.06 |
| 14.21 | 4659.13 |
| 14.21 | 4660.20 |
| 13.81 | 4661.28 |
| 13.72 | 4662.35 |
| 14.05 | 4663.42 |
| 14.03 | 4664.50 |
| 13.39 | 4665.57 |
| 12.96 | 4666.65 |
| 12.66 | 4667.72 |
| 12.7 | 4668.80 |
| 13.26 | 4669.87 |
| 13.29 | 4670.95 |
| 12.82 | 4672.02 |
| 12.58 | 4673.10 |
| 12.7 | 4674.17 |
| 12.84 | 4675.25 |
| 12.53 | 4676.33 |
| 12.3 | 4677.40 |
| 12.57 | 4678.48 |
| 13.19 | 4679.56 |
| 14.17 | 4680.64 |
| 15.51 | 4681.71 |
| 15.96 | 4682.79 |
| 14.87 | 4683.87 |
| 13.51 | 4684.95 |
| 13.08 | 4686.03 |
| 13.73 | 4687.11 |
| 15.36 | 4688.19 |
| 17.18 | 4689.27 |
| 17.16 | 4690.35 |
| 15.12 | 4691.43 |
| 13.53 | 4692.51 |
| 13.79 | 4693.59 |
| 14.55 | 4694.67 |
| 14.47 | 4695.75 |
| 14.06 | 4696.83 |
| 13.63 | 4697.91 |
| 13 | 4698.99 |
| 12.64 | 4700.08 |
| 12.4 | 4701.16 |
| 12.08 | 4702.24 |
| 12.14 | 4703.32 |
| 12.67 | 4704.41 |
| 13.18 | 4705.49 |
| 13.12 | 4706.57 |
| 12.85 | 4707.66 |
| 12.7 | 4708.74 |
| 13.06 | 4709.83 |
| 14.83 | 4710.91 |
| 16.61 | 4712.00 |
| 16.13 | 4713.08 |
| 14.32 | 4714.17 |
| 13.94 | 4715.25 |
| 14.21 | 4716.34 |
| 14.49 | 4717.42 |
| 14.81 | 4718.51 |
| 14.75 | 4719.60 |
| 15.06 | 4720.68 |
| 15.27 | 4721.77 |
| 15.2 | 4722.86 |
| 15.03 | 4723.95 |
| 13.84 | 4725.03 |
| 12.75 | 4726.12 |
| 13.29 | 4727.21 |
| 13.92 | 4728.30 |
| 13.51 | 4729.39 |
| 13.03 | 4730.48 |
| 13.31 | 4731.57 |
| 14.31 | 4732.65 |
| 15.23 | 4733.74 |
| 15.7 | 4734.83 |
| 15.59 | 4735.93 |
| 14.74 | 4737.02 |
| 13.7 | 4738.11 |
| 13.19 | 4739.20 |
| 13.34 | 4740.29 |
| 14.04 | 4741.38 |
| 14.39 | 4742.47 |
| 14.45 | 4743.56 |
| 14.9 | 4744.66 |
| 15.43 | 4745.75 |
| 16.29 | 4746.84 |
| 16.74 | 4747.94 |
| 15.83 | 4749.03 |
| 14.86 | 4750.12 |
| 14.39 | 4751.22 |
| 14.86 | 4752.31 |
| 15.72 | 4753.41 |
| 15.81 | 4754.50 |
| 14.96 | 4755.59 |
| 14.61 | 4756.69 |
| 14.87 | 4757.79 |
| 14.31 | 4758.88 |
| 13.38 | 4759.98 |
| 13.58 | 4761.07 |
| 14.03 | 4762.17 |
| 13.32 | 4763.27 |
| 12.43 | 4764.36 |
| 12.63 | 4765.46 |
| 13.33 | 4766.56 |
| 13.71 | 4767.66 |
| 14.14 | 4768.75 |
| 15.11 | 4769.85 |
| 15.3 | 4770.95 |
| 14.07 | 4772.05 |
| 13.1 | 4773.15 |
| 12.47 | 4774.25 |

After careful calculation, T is 2.6 Angstrom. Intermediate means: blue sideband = 14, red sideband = 14.1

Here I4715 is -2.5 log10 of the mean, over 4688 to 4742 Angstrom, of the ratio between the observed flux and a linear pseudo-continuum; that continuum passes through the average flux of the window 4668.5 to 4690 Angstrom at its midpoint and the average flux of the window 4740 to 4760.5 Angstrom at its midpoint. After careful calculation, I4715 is 0.02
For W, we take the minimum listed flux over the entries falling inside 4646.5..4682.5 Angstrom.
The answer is 12.2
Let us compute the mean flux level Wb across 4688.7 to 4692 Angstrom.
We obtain 16.4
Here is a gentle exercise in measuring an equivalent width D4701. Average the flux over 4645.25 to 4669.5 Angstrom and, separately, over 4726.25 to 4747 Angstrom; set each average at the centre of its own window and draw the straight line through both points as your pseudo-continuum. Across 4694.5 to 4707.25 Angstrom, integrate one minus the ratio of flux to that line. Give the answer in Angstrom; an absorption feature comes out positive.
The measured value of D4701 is 0.73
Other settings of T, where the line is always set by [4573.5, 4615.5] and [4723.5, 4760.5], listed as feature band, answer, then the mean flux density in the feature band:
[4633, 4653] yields -0.7 Angstrom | 14.2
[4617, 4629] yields 1.6 Angstrom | 11.7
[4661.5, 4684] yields 0.8 Angstrom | 13.4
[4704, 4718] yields 0.2 Angstrom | 14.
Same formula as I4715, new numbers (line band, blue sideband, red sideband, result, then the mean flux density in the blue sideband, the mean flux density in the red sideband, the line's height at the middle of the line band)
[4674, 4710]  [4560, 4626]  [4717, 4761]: 0.032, 13.1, 14.6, 14.1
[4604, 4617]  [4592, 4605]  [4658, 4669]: 0.031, 14.3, 13.6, 14.2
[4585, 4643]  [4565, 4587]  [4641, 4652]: -0.048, 12.5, 13.3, 13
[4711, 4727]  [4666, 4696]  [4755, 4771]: -0.062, 13.9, 13.9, 13.9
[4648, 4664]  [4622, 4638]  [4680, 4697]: 0.008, 12.9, 14.8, 13.7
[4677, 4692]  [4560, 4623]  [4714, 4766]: -0.041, 13.3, 14.4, 14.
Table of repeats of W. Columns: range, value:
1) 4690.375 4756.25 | 12.08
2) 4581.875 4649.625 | 7.576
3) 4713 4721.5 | 13.94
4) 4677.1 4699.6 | 12.3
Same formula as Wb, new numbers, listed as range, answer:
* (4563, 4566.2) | 13.7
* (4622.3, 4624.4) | 9.07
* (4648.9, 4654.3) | 13.2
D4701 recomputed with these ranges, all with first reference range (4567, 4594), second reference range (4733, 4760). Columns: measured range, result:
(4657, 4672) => 0.1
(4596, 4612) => -1.4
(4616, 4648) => -0.5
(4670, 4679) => 0.7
